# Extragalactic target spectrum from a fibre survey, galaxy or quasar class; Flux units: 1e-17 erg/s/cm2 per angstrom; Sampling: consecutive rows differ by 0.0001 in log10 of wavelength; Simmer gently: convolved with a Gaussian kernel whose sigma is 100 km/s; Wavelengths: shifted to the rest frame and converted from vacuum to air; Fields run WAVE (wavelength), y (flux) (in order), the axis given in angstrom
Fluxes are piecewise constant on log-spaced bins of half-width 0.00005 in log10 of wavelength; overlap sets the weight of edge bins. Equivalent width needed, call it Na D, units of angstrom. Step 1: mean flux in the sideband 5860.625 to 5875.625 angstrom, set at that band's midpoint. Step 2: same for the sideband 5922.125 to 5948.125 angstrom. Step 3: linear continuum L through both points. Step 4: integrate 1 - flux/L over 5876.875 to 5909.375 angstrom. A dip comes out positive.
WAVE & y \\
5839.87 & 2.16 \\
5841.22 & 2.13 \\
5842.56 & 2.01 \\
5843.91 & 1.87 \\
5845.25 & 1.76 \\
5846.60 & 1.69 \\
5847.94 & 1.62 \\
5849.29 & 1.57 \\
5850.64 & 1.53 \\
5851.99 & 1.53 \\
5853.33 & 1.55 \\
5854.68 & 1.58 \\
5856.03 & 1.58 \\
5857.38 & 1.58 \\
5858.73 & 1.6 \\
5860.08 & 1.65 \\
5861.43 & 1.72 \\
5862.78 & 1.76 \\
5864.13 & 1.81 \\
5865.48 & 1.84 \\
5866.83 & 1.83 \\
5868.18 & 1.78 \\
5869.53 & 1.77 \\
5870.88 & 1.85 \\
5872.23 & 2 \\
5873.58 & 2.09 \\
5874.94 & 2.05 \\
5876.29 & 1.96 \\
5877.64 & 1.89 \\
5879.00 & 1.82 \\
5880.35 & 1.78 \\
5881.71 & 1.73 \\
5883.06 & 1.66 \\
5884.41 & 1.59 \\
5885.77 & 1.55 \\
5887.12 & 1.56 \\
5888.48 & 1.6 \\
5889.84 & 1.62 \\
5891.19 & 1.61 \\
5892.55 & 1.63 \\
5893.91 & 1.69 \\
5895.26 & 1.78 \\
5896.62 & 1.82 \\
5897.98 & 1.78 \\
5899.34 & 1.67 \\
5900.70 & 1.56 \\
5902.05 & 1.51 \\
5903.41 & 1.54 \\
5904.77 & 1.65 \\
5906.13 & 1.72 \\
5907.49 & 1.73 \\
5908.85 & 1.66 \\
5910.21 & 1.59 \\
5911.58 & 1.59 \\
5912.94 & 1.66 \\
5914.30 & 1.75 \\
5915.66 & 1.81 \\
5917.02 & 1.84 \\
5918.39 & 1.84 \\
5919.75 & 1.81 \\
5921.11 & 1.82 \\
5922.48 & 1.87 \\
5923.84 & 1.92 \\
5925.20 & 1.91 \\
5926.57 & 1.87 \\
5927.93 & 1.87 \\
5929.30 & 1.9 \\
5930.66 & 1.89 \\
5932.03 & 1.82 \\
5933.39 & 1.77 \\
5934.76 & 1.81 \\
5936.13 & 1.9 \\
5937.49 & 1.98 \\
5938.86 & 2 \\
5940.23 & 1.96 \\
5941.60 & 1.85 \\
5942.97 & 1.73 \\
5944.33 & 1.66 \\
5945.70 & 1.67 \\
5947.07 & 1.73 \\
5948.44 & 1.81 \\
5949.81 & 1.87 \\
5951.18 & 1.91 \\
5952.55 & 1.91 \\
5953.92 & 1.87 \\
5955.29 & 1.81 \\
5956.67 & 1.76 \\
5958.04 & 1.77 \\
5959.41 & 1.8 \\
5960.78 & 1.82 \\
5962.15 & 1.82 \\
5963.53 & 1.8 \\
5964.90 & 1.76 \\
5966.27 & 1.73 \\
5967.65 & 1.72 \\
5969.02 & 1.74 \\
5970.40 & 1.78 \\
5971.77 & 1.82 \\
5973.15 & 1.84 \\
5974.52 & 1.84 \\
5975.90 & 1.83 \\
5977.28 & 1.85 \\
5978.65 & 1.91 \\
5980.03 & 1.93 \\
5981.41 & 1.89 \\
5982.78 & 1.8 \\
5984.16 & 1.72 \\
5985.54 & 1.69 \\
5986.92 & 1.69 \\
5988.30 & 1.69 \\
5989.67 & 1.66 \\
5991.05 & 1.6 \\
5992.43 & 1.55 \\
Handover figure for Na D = 3.2 angstrom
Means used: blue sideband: 1.86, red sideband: 1.85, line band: 1.67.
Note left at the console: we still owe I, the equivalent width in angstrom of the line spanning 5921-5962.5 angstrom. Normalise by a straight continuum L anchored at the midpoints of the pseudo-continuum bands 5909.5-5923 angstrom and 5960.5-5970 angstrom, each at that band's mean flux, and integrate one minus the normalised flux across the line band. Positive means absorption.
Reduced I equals -1.89 angstrom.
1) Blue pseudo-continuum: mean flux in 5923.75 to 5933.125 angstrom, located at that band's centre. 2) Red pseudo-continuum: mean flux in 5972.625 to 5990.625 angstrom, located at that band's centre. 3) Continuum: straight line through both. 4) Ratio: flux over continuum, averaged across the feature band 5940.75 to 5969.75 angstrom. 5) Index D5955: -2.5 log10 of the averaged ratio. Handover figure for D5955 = 0.03 mag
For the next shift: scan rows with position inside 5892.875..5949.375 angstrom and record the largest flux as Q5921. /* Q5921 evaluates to 2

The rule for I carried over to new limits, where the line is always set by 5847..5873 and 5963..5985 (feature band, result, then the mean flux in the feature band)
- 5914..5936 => -1.1 angstrom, 1.85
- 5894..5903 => 0.3 angstrom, 1.68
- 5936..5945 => -0.5 angstrom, 1.87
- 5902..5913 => 0.7 angstrom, 1.63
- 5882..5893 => 0.7 angstrom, 1.61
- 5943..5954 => -0.1 angstrom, 1.8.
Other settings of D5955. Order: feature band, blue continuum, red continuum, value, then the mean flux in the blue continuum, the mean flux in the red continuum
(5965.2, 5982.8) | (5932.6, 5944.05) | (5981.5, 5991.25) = -0.04 mag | 1.87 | 1.71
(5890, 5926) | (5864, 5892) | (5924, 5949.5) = 0.06 mag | 1.78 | 1.84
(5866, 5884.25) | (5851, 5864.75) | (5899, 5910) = -0.14 mag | 1.63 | 1.63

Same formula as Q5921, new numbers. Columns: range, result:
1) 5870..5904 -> 2.09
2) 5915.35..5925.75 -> 1.92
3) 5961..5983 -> 1.93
